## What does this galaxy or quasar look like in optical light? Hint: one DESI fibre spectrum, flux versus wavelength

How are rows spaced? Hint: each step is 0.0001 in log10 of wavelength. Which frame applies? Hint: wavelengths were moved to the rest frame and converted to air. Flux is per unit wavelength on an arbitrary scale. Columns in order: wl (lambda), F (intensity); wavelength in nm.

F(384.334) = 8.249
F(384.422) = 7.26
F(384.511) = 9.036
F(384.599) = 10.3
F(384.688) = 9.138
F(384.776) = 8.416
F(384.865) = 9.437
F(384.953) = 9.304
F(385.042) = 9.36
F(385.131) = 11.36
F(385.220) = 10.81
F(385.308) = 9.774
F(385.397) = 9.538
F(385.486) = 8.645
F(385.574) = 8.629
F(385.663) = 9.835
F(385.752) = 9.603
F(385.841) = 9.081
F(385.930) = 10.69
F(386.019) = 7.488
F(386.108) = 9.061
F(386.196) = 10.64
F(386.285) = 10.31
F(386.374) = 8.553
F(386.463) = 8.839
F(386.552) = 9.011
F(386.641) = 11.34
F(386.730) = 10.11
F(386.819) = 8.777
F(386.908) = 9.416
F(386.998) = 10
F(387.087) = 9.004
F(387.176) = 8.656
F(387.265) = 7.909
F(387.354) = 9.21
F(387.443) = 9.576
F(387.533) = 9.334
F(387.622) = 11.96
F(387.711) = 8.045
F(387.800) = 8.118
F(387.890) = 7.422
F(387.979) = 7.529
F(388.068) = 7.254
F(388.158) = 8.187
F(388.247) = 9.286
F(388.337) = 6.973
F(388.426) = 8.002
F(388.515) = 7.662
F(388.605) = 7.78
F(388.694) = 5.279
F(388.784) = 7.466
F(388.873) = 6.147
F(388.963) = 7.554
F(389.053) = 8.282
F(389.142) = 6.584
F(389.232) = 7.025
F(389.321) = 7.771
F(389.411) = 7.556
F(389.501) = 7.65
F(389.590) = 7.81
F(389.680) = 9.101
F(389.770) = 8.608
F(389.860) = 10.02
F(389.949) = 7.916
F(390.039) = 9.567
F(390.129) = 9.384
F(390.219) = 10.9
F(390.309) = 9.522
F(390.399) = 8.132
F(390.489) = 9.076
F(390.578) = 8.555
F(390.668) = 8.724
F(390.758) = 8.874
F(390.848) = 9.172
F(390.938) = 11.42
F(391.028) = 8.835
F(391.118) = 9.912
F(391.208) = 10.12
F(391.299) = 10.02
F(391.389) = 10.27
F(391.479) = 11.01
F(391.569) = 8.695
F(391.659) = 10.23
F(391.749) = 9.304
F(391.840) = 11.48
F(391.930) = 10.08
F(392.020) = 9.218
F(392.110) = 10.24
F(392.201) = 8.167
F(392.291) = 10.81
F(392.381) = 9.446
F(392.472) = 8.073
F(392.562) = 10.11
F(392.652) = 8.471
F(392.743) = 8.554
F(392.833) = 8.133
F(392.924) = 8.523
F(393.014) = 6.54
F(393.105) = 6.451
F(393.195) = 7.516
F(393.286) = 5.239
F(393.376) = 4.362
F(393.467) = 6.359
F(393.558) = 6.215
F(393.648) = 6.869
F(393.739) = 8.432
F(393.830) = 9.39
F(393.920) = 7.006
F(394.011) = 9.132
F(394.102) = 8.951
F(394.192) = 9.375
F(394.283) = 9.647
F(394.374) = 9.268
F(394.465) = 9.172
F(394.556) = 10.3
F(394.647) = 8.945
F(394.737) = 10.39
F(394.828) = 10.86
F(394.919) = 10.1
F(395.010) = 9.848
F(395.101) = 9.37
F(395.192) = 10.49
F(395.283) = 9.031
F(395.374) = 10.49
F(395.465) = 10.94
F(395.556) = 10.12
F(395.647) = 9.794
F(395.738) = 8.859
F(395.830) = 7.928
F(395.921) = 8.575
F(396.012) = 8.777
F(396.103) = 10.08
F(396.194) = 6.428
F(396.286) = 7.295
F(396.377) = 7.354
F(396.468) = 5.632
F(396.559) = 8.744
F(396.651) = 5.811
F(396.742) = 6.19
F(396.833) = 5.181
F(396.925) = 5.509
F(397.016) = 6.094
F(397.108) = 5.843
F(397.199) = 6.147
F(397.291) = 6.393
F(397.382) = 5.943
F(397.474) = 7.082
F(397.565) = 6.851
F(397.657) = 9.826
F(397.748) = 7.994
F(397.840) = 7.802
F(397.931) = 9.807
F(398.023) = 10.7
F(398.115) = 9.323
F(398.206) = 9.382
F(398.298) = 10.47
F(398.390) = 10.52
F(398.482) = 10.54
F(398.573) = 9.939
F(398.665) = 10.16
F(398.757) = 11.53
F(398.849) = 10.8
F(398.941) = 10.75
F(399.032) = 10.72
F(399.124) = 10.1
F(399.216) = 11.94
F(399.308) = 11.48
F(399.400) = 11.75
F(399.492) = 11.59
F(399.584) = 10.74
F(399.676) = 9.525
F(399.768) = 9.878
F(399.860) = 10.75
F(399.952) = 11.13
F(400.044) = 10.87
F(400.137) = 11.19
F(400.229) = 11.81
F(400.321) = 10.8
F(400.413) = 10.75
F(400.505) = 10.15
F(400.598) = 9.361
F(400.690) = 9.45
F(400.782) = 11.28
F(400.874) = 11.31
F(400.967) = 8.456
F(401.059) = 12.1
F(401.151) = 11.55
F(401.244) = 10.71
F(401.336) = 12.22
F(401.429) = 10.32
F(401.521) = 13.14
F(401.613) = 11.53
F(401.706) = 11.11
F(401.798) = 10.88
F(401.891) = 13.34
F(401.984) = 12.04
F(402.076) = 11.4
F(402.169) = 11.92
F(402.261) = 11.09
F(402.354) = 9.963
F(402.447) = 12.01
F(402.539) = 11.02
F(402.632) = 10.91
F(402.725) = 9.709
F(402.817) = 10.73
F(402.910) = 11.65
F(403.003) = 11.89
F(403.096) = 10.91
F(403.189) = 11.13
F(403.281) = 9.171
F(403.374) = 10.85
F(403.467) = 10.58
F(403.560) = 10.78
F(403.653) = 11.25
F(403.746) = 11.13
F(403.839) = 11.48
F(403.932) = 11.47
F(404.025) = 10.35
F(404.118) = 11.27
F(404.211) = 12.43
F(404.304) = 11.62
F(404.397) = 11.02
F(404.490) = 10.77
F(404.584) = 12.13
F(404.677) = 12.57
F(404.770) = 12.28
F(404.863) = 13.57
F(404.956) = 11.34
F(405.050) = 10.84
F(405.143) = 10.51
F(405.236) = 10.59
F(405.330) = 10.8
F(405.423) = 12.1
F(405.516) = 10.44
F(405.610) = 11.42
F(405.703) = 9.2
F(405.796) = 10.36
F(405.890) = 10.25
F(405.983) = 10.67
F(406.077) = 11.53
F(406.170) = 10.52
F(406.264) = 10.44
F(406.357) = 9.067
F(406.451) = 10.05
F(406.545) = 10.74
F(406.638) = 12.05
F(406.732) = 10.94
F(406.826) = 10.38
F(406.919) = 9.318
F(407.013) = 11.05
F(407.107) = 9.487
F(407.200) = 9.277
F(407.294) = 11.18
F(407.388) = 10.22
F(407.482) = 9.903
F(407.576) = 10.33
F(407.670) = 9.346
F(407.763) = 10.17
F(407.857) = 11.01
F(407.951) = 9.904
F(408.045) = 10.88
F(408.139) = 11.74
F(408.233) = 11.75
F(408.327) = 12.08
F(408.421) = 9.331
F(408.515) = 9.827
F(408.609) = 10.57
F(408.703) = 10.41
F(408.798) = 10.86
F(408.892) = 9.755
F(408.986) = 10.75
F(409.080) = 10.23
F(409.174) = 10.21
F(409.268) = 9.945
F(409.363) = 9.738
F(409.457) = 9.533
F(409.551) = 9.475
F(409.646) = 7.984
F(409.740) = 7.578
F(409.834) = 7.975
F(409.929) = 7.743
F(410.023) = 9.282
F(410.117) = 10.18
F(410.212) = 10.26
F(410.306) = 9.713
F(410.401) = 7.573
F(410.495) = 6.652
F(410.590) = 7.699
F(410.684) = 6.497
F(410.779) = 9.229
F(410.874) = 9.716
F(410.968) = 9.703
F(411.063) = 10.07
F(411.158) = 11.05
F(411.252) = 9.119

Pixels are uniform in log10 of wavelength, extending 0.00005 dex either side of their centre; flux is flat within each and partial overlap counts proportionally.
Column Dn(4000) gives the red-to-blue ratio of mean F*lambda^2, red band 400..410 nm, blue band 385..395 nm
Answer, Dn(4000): 1.31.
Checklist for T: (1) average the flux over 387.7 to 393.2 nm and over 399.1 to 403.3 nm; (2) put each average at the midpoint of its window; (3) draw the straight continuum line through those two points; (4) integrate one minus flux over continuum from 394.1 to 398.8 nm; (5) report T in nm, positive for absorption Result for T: 0.60 nm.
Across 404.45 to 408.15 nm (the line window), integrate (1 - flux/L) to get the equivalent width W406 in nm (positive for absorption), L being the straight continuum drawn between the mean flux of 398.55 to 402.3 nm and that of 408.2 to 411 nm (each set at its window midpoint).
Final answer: -0.27 nm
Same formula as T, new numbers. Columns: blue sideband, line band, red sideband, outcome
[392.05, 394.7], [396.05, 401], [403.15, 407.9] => 0.094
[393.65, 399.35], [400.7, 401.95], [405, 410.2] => -0.247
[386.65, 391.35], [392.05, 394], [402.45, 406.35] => 0.288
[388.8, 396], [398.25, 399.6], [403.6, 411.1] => -0.196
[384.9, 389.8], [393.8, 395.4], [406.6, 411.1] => -0.082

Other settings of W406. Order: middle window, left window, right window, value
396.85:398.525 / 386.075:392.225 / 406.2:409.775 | 0.25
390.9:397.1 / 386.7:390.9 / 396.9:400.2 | 0.23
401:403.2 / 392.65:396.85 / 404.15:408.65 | -0.33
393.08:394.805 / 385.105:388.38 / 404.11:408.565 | 0.29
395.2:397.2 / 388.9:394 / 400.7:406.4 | 0.36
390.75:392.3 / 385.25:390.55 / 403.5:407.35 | -0.12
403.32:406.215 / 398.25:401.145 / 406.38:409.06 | -0.17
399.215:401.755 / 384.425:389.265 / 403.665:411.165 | -0.30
